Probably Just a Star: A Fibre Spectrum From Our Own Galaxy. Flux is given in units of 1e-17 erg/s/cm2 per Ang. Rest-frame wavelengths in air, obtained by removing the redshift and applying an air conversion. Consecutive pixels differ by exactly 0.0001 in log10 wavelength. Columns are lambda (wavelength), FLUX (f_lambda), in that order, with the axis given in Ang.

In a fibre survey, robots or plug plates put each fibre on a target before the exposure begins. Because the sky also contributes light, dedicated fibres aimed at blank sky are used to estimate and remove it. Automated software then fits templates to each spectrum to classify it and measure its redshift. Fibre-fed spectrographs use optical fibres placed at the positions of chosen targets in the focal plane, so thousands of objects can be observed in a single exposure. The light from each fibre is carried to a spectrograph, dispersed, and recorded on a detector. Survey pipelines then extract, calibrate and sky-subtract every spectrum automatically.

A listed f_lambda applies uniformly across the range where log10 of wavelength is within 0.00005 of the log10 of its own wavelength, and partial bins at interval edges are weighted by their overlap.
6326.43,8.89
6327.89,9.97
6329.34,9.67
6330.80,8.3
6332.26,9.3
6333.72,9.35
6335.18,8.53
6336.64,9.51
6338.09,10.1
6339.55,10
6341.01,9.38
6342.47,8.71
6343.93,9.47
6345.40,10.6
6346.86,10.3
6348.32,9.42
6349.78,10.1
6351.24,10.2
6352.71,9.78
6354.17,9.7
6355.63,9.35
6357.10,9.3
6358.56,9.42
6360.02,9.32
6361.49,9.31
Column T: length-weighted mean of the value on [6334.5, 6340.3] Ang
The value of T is 9.56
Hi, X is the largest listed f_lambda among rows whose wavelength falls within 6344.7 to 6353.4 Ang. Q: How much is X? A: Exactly 10.6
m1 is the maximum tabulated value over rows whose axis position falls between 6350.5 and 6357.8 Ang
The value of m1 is 10.2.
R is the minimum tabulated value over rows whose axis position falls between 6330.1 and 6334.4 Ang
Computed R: 8.3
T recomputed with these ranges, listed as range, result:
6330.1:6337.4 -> 9.01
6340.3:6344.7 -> 9.18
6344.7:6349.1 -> 10.1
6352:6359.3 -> 9.52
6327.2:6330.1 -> 9.82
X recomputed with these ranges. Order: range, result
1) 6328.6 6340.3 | 10.1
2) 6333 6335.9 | 9.35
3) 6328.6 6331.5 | 9.67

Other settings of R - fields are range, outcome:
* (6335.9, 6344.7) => 8.71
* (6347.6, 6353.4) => 9.42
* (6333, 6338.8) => 8.53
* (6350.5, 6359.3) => 9.3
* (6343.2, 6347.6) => 9.47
